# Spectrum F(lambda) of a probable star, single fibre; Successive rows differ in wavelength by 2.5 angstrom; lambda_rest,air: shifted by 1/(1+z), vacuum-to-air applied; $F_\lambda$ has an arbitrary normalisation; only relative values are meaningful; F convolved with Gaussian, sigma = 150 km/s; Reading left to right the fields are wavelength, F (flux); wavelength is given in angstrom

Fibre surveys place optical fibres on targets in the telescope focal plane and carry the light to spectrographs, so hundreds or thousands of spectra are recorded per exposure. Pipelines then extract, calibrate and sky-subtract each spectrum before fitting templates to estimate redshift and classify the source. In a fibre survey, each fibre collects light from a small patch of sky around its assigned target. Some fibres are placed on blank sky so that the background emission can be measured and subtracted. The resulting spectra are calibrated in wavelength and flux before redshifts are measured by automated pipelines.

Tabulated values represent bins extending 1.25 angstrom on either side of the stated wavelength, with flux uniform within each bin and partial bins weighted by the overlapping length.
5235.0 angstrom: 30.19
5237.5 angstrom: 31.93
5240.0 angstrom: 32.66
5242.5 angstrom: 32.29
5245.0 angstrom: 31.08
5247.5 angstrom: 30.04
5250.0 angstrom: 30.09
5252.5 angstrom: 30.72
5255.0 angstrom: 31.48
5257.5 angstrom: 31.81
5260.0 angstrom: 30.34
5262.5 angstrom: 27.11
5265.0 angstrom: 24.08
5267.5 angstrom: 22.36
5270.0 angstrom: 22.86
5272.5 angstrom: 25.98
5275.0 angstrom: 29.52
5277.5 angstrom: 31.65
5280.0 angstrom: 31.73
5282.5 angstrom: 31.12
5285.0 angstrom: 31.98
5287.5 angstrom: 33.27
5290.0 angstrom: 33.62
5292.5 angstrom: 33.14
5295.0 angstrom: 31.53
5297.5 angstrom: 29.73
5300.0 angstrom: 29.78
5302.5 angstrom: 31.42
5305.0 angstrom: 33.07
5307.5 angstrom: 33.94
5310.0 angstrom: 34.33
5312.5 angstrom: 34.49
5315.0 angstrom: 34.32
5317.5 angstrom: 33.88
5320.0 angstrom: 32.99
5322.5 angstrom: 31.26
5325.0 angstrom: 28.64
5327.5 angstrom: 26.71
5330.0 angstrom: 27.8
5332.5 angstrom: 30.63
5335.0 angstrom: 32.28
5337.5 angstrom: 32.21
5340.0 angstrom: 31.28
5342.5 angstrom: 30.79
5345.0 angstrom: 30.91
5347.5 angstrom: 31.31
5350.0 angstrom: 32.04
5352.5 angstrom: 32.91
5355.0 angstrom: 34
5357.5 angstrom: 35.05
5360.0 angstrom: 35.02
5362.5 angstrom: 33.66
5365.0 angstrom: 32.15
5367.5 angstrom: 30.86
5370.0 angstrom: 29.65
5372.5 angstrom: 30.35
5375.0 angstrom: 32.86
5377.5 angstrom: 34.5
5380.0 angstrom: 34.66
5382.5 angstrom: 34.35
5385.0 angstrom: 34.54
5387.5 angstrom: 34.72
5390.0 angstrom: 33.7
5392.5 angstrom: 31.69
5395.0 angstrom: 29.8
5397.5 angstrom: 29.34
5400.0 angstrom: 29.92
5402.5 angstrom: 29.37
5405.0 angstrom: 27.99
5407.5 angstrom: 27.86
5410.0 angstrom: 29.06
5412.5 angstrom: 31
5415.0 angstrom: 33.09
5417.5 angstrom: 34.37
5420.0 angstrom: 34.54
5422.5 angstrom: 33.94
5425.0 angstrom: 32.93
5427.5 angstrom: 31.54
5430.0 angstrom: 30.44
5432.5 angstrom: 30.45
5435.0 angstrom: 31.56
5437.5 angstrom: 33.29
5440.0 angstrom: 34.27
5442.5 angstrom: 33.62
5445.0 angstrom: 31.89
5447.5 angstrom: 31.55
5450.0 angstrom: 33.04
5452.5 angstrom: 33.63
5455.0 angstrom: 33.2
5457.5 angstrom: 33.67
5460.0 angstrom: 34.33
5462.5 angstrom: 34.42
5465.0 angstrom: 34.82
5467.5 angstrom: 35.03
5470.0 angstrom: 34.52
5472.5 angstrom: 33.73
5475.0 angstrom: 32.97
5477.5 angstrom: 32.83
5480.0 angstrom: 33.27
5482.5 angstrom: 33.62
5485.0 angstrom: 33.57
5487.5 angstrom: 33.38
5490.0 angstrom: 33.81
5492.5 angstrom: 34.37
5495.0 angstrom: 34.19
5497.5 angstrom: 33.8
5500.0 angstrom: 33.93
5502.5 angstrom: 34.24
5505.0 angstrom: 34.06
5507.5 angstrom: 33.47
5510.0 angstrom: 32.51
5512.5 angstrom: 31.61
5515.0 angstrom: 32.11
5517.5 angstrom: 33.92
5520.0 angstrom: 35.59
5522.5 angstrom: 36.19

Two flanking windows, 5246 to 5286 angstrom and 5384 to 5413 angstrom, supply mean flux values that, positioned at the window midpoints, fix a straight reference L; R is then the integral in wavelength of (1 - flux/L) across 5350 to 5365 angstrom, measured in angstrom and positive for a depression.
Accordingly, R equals -1.8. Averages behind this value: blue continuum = 28.9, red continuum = 30.7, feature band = 33.8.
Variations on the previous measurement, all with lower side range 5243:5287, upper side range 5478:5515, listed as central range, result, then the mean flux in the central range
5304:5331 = -1.64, 32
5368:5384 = -0.72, 32.7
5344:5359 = -0.96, 32.8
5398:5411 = 1.19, 28.9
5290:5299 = -0.60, 31.7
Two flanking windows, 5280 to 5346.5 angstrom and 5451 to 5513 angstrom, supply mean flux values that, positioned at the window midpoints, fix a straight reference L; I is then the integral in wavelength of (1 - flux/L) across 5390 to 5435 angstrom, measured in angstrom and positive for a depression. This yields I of 2.5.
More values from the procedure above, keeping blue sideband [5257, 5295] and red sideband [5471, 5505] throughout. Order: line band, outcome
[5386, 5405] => 0.45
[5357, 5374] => -0.59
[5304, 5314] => -1.31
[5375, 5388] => -1.17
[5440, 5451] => 0.04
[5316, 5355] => -0.71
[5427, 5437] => 0.44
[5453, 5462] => -0.19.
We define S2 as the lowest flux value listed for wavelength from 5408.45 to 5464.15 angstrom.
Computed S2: 29.06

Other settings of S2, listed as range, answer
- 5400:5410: 27.86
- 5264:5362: 22.36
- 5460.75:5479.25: 32.83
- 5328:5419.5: 27.8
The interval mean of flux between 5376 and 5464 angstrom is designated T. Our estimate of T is 32.4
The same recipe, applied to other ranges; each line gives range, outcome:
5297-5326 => 32.4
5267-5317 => 31.2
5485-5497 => 33.9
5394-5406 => 29.3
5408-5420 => 31.9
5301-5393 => 32.4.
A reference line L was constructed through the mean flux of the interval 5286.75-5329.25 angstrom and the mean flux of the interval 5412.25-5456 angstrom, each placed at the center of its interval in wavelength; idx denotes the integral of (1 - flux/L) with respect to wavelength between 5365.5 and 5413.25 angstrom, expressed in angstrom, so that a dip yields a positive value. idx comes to 1.6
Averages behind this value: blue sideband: 32.1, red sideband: 32.7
